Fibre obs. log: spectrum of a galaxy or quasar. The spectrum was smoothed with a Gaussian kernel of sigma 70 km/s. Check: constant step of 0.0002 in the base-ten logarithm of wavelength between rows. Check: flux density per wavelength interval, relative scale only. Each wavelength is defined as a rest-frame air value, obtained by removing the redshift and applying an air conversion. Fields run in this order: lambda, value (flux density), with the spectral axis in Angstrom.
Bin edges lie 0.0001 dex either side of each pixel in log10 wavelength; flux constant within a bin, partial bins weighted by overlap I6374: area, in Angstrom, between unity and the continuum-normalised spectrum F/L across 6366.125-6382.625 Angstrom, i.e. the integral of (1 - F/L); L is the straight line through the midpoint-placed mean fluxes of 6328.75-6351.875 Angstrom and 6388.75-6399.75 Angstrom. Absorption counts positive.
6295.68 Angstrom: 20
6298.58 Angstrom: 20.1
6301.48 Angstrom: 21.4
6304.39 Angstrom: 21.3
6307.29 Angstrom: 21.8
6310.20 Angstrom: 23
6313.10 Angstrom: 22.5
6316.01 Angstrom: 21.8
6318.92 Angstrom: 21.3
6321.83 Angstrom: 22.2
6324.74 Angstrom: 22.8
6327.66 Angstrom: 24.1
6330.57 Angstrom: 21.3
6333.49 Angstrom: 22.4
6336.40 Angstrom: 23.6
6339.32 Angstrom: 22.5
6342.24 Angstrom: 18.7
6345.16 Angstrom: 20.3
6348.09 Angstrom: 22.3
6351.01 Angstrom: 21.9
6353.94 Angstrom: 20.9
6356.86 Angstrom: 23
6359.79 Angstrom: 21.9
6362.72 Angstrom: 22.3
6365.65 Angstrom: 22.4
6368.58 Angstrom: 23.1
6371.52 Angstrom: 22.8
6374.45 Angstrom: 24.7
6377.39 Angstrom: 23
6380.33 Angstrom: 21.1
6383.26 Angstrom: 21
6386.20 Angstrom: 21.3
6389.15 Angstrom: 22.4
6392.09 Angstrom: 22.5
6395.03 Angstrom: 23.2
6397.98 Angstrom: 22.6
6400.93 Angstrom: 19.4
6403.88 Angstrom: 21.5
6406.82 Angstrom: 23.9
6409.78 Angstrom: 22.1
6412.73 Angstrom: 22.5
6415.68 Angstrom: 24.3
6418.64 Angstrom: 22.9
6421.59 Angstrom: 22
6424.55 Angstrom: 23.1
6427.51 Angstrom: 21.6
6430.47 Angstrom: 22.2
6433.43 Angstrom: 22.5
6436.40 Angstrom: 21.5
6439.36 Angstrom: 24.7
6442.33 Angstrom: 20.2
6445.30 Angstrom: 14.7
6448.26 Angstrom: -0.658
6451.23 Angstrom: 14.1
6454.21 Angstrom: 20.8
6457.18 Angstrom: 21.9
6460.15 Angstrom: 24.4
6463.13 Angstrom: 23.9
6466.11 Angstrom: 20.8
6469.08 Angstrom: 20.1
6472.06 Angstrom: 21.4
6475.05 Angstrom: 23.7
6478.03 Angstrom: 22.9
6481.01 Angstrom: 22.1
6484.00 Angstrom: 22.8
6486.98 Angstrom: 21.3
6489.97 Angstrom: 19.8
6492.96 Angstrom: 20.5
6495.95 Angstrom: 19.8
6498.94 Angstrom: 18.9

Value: -0.4 Angstrom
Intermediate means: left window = 21.7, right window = 22.6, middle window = 22.8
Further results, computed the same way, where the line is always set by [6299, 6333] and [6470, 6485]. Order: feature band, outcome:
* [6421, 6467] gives 5.3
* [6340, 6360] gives 0.8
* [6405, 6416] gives -0.4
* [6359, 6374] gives -0.3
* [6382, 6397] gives 0.1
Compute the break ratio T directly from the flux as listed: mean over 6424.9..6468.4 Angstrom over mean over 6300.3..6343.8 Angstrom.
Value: 0.9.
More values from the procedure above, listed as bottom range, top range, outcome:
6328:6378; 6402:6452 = 0.91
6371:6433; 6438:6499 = 0.89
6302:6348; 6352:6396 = 1.02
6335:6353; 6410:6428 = 1.06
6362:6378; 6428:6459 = 0.80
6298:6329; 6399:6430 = 1.01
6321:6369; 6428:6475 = 0.89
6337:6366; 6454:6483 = 1.03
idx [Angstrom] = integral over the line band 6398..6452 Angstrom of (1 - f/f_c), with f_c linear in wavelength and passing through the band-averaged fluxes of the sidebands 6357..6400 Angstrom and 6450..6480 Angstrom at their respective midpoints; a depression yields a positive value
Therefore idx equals 4.1 Angstrom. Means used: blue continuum 22.4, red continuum 21.5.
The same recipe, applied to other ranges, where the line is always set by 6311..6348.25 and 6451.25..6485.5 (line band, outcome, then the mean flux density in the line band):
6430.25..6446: 0.5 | 21.2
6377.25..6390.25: 0.2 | 21.6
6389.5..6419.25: -0.7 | 22.5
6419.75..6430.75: -0.2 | 22.3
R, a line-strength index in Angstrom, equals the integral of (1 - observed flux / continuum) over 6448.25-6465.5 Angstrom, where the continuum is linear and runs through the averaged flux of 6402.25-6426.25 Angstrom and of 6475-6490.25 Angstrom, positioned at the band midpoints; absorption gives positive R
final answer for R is 2.5 Angstrom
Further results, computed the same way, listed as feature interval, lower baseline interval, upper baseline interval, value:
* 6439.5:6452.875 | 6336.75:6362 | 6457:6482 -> 5.3 Angstrom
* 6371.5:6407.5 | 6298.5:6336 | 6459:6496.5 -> -0.4 Angstrom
